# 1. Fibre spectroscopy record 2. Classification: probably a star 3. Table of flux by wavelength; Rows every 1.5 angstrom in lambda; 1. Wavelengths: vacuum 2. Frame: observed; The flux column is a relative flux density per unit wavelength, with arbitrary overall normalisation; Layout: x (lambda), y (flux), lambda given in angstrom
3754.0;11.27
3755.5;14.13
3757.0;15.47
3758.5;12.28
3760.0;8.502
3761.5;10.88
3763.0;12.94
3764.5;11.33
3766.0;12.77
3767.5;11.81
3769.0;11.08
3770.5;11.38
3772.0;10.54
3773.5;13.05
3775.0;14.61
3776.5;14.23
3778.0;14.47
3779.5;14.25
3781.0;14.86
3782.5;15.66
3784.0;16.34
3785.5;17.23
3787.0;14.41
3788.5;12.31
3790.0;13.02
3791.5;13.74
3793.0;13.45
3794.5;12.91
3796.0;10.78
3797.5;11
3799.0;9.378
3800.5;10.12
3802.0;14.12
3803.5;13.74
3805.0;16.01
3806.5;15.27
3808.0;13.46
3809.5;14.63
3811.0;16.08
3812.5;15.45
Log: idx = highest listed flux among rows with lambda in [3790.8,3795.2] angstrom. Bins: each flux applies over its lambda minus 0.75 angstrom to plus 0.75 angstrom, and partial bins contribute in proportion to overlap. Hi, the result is 13.74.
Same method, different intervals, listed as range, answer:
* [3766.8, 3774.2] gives 13.05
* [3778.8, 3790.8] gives 17.23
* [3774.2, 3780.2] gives 14.61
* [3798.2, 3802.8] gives 14.12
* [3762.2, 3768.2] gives 12.94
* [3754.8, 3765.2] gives 15.47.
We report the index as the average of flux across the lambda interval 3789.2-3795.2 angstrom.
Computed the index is 13.3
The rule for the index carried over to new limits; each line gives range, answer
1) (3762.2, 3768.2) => 12.2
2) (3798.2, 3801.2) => 9.76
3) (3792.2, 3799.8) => 11.5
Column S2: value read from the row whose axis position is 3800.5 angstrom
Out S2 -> 10.12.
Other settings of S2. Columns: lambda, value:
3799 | 9.378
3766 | 12.77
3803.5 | 13.74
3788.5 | 12.31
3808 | 13.46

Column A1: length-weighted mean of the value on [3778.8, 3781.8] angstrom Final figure 14.6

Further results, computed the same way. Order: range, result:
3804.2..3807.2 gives 15.6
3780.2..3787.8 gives 15.7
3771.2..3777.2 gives 13.1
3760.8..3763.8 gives 11.9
